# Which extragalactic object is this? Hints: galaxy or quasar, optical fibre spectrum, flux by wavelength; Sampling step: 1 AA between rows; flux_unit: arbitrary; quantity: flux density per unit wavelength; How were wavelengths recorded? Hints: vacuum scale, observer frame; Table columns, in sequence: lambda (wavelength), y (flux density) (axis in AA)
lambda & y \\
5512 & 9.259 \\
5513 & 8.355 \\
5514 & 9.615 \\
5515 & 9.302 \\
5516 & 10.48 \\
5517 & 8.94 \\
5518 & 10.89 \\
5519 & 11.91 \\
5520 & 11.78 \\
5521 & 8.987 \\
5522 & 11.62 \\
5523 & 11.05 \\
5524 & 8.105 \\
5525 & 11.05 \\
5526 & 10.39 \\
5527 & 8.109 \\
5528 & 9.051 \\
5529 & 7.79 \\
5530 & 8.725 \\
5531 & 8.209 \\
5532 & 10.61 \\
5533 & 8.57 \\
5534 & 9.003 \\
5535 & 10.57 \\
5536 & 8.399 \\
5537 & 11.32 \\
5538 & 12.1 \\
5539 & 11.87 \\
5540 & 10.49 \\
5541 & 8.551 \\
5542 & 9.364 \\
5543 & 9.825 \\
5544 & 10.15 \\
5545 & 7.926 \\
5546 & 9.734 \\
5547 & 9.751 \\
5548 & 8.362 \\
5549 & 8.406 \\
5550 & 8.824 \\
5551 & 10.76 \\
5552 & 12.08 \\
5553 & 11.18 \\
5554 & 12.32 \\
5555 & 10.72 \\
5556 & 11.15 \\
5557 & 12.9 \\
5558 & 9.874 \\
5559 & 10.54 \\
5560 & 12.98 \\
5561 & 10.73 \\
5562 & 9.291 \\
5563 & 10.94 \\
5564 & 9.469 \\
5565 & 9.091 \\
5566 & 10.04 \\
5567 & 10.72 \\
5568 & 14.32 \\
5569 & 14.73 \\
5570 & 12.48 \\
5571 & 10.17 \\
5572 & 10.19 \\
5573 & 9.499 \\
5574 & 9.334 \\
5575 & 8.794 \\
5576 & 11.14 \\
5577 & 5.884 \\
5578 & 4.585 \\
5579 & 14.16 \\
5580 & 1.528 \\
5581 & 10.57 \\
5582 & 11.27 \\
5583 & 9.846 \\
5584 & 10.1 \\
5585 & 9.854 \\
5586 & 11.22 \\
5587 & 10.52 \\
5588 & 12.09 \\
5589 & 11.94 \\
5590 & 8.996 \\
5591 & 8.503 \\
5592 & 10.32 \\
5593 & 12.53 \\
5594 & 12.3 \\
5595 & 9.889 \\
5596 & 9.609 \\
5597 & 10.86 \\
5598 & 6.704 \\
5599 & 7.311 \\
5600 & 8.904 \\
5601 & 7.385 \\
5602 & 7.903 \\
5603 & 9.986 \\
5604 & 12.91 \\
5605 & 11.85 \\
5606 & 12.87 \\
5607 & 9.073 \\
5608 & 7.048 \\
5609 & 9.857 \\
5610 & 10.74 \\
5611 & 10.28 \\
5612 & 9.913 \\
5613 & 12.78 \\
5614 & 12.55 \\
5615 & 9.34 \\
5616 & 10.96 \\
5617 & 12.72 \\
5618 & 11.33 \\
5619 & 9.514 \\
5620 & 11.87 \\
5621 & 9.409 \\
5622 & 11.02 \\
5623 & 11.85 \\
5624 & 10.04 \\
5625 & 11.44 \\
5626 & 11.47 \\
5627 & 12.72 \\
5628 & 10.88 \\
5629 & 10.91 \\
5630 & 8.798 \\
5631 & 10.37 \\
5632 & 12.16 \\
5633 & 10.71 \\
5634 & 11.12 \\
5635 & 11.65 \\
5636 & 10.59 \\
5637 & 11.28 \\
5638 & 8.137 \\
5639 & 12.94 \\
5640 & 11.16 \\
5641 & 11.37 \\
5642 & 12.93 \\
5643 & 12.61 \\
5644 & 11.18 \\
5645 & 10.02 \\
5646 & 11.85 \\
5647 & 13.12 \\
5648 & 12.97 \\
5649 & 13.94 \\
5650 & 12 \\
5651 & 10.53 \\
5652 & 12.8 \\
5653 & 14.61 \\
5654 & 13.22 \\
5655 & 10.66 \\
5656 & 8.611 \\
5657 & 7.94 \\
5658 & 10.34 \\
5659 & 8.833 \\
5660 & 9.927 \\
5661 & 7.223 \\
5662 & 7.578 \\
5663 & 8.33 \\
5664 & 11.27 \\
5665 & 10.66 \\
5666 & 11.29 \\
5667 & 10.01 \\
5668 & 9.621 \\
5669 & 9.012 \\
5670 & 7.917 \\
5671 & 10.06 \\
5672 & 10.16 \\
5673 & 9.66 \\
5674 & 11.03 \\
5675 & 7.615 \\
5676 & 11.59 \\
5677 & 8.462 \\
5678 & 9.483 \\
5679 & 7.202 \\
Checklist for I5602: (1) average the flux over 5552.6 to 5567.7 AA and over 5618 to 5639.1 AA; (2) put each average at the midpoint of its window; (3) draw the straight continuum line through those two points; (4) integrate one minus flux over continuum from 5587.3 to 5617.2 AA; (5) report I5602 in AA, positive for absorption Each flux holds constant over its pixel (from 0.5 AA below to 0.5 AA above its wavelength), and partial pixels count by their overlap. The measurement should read 1.7 AA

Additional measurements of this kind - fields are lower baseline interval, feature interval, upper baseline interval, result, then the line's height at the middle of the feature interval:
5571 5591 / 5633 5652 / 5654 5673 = -4.2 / 9.53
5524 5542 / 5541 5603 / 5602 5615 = 0.7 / 10.2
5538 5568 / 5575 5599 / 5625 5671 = 1.9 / 10.5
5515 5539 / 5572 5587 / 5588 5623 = 1.4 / 10.2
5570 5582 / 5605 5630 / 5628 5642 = -1.2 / 10.4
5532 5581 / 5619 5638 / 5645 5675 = -1.0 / 10.4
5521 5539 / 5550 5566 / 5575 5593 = -1.9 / 9.67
